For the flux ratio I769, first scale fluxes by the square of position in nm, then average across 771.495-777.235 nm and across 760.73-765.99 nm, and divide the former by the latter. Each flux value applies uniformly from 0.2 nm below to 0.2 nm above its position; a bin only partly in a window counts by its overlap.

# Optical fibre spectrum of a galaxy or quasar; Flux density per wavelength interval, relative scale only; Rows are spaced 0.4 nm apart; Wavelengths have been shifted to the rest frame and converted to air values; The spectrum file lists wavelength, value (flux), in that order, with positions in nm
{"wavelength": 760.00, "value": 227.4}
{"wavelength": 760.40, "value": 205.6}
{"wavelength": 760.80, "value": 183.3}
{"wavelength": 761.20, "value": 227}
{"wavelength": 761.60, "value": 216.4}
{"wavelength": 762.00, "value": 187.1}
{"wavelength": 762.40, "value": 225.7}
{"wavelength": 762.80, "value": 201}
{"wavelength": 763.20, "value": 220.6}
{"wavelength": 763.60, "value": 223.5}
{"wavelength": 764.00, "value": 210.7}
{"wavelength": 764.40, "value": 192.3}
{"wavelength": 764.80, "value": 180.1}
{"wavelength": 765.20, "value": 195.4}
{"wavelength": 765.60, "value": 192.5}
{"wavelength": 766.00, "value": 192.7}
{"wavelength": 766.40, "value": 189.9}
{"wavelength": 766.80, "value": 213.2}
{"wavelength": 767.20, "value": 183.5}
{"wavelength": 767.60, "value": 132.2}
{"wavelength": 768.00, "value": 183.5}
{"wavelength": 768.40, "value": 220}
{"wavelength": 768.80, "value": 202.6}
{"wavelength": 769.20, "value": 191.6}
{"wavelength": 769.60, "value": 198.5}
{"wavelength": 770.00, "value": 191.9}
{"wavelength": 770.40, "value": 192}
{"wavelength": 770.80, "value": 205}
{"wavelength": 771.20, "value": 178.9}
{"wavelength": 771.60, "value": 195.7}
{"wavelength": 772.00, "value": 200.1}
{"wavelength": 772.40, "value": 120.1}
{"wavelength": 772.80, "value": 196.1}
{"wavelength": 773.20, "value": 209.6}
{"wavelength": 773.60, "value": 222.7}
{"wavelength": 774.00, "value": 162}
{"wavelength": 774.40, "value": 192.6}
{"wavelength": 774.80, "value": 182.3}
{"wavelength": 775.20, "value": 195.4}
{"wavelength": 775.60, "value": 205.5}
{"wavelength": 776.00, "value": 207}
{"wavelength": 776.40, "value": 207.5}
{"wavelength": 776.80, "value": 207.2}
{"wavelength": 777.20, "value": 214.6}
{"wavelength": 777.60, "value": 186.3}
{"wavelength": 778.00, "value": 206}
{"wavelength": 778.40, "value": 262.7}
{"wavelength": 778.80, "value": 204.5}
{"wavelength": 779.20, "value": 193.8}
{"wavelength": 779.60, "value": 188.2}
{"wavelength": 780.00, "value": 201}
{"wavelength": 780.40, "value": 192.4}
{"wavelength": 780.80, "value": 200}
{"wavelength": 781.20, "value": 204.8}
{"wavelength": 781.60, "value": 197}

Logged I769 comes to 0.98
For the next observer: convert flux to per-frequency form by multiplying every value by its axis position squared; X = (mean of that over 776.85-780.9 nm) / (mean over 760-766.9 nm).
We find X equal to 1.05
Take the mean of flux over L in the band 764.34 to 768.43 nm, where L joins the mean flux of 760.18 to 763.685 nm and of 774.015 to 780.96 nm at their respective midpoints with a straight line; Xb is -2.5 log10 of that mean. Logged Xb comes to 0.11 mag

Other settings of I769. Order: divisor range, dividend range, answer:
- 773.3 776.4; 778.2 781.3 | 1.06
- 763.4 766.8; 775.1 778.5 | 1.09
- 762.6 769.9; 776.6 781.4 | 1.08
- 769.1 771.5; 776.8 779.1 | 1.13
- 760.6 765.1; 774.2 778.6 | 1.04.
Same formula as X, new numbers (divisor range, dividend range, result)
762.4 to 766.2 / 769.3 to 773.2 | 0.95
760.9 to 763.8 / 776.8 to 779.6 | 1.02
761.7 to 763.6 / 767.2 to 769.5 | 0.90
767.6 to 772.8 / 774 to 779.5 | 1.10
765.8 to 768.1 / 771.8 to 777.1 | 1.08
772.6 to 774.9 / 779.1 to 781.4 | 1.03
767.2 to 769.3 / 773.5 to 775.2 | 1.03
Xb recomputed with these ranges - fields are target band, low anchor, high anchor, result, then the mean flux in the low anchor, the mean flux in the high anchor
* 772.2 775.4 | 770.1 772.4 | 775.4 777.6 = 0.07 mag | 188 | 206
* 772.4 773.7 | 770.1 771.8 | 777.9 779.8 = 0.02 mag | 193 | 211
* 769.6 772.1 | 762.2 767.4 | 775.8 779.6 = 0.06 mag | 202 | 209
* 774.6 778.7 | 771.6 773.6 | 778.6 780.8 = -0.08 mag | 187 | 196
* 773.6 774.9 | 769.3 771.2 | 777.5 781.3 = 0.08 mag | 195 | 204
